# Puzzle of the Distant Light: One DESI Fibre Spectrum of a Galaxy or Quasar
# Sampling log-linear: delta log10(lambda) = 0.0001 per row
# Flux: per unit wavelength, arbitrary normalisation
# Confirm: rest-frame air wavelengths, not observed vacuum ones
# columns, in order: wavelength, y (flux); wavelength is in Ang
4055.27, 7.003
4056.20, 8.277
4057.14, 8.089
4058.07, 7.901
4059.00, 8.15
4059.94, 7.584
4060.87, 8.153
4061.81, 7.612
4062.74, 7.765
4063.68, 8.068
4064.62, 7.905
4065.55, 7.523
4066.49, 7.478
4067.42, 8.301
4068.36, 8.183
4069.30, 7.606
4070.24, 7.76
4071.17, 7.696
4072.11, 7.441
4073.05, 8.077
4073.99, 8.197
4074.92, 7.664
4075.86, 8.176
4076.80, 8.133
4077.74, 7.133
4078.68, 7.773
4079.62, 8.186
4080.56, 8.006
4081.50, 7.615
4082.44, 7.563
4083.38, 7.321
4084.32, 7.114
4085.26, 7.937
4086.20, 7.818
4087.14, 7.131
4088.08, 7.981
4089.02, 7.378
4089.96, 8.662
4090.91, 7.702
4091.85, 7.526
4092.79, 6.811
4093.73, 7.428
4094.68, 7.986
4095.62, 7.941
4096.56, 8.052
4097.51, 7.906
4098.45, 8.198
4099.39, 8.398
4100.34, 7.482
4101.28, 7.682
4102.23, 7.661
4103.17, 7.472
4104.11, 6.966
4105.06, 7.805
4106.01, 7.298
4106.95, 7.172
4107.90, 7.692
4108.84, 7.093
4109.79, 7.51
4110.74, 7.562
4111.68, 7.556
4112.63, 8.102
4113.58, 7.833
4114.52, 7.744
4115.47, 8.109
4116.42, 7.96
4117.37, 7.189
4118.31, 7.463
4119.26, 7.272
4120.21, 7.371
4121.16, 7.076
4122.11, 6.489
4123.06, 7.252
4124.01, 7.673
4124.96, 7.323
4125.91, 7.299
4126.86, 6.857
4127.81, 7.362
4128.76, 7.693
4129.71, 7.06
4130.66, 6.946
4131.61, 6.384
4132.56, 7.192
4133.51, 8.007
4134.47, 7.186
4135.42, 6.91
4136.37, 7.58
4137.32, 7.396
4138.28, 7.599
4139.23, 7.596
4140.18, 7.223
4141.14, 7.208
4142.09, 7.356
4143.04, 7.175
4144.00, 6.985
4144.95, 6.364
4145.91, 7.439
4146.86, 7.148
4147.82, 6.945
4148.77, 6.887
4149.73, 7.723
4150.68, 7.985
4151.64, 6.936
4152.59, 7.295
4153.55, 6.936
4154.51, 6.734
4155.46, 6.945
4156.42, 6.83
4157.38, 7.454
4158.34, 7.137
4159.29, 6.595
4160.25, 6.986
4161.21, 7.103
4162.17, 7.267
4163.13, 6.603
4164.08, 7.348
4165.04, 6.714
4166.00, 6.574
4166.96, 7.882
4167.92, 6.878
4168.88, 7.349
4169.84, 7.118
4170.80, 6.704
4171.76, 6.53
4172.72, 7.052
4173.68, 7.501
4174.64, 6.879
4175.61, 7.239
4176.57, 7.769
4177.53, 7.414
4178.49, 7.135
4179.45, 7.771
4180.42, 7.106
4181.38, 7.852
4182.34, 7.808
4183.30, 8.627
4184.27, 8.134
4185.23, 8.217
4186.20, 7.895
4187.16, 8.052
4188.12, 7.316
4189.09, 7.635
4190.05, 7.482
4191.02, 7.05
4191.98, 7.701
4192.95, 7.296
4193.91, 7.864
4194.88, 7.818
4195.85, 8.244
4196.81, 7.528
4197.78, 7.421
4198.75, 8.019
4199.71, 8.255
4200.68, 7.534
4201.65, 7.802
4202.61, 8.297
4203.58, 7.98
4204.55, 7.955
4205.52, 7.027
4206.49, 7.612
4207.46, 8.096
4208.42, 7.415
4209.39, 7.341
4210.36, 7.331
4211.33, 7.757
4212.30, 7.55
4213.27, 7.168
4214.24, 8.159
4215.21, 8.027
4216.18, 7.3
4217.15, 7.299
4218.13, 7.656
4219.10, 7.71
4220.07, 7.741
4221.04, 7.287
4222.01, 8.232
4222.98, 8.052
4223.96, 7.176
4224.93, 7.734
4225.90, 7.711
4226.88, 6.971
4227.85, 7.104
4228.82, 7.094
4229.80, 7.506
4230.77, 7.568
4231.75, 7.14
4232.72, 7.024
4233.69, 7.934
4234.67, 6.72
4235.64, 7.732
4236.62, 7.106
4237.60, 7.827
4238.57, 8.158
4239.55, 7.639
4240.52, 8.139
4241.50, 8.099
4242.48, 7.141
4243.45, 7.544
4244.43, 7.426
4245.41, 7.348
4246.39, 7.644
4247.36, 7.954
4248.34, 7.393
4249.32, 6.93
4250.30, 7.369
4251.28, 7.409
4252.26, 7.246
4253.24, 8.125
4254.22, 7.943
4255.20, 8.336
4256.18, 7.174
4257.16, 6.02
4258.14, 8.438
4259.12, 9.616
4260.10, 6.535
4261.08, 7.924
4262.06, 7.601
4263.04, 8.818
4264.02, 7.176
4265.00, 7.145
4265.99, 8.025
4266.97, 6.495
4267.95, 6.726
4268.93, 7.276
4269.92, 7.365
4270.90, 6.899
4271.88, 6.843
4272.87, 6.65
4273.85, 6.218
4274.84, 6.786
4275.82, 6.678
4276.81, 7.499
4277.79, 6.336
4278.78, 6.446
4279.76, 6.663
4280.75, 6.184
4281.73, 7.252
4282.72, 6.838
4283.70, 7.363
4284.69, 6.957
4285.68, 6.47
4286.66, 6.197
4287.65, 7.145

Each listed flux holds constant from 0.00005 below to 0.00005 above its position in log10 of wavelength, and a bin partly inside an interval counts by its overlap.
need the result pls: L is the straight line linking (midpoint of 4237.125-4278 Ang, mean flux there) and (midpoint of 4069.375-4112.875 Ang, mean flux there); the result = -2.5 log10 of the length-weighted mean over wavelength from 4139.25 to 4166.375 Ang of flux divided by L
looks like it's 0.08 mag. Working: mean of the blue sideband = 7.69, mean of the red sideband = 7.43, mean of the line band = 7.08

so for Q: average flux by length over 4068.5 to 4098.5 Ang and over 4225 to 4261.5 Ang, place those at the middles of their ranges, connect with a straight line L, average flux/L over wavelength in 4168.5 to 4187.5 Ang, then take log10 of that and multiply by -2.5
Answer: 0.02 mag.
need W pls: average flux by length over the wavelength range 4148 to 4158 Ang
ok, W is 7.16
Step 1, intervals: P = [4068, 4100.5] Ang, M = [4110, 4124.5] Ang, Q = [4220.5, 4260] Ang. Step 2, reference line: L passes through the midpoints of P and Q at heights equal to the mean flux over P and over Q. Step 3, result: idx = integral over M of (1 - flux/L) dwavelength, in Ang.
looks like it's 0.4 Ang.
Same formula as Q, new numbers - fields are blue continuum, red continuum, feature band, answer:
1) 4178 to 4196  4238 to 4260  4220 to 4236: 0.03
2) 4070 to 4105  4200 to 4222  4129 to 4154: 0.07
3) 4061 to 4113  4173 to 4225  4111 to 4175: 0.07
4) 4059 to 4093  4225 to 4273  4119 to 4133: 0.08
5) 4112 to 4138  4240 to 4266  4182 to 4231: -0.02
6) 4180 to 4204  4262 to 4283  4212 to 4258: -0.02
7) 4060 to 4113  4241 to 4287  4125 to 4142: 0.05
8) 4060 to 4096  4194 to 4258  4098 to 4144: 0.04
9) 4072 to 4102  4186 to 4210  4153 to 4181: 0.09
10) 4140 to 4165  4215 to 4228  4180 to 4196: -0.06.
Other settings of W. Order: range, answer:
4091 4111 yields 7.6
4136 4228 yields 7.44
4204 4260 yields 7.57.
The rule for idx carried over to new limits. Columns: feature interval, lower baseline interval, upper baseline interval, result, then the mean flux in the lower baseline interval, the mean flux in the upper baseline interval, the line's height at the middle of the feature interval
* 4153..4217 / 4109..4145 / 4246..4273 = -0.4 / 7.35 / 7.48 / 7.4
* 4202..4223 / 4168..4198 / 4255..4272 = -0.5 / 7.52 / 7.47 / 7.5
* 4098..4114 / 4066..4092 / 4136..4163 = -0.2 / 7.77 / 7.16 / 7.54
